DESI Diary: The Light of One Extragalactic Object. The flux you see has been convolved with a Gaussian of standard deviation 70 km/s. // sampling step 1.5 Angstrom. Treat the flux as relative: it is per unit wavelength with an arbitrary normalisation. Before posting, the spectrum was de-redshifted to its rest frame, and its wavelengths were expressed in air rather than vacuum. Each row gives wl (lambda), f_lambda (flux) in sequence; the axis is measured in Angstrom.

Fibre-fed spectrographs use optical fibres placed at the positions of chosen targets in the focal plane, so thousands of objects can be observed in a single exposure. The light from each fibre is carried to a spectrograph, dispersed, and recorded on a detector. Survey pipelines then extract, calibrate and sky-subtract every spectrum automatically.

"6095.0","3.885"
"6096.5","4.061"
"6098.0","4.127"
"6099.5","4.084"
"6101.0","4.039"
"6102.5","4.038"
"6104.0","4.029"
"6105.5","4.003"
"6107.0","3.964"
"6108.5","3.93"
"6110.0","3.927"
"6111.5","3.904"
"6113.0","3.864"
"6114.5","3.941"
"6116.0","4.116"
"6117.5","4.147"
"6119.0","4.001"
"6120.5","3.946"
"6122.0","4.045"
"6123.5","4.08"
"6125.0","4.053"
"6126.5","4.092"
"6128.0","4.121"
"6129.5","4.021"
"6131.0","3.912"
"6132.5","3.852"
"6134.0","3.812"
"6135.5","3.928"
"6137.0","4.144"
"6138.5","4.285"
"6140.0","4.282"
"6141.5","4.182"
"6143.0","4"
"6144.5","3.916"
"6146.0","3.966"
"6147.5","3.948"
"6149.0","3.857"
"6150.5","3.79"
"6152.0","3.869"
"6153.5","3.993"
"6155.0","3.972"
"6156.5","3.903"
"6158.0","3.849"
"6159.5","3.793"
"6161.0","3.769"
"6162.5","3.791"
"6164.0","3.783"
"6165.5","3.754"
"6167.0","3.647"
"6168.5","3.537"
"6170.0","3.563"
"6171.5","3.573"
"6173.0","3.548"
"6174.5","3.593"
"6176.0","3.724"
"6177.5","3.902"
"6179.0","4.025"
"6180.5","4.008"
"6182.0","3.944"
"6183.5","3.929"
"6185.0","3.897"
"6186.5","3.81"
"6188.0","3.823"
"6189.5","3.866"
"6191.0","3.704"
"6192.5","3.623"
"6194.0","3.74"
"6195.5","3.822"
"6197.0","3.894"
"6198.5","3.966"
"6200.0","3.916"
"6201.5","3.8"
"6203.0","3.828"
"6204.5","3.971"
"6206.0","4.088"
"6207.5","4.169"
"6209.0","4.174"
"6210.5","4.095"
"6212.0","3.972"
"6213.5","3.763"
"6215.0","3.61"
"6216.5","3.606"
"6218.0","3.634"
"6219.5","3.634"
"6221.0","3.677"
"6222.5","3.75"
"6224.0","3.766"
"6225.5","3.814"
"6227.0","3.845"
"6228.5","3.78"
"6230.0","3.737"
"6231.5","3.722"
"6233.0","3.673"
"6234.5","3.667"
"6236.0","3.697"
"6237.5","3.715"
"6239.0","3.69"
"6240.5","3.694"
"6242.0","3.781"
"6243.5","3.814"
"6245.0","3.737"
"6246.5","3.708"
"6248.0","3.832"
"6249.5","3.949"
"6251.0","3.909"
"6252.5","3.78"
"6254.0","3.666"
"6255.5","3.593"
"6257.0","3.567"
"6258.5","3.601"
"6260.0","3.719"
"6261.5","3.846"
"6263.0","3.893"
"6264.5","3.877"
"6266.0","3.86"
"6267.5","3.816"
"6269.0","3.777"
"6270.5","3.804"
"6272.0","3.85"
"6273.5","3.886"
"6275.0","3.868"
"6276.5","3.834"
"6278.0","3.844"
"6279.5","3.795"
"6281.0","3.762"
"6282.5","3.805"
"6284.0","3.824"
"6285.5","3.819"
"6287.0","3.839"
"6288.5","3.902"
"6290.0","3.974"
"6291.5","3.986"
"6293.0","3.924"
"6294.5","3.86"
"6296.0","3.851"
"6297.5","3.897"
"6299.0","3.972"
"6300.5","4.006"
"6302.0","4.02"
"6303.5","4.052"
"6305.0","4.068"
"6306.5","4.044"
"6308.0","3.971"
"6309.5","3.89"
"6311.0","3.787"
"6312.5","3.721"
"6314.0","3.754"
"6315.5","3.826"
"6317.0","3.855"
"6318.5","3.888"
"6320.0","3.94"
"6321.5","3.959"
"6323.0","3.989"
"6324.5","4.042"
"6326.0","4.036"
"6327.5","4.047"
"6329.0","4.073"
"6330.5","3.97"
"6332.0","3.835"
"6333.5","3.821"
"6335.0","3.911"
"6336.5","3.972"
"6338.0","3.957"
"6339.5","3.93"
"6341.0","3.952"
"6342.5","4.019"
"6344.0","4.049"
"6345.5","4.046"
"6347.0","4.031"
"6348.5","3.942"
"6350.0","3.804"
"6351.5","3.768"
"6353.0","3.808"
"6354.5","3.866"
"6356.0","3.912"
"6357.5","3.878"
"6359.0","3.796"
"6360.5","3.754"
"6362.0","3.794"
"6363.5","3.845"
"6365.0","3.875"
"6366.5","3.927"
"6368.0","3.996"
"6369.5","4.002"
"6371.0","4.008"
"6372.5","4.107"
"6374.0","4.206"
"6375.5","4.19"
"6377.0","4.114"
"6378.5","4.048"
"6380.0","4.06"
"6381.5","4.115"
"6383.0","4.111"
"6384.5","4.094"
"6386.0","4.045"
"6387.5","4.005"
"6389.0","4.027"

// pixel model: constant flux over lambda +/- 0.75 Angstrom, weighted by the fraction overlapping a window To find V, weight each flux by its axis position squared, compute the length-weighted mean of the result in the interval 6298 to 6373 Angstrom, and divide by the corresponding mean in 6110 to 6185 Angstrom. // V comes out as 1.1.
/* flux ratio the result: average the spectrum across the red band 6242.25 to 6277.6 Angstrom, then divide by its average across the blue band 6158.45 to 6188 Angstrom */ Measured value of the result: 1.01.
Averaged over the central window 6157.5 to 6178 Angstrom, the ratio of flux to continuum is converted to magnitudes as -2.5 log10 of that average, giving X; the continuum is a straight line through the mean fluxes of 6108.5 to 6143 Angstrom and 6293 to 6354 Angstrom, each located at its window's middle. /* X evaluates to 0.09 mag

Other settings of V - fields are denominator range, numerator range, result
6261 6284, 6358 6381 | 1.07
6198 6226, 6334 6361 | 1.06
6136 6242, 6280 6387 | 1.08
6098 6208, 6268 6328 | 1.04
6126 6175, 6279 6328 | 1.06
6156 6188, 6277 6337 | 1.08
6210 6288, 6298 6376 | 1.07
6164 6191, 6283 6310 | 1.08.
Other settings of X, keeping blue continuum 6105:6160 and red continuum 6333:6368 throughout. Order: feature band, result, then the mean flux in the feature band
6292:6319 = 0.00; 3.91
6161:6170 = 0.08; 3.7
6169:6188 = 0.05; 3.79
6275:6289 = 0.03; 3.83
